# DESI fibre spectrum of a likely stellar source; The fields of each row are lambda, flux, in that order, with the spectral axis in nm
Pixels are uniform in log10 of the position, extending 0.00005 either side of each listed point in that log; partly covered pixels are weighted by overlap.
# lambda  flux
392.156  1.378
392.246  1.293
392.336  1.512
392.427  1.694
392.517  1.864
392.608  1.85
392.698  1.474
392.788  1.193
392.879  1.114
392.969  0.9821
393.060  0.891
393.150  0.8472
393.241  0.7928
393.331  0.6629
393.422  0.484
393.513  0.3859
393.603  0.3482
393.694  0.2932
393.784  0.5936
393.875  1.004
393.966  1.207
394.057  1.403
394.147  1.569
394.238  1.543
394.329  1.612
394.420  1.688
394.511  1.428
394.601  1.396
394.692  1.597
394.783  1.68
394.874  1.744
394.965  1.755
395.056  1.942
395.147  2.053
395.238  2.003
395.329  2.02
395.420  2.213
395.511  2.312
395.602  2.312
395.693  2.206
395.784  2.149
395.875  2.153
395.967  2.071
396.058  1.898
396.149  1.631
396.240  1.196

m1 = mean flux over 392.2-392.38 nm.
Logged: 1.41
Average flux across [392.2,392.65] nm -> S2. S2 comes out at 1.64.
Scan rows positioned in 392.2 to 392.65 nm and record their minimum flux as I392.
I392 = 1.293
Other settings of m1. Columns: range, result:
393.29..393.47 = 0.566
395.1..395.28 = 2.03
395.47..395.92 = 2.23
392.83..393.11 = 0.995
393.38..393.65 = 0.404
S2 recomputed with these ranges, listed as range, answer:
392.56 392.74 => 1.67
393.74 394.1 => 1.05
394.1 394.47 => 1.6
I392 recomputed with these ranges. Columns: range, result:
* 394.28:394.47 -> 1.612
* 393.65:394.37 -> 0.2932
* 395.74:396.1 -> 1.898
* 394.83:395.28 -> 1.744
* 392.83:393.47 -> 0.484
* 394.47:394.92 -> 1.396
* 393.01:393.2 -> 0.8472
